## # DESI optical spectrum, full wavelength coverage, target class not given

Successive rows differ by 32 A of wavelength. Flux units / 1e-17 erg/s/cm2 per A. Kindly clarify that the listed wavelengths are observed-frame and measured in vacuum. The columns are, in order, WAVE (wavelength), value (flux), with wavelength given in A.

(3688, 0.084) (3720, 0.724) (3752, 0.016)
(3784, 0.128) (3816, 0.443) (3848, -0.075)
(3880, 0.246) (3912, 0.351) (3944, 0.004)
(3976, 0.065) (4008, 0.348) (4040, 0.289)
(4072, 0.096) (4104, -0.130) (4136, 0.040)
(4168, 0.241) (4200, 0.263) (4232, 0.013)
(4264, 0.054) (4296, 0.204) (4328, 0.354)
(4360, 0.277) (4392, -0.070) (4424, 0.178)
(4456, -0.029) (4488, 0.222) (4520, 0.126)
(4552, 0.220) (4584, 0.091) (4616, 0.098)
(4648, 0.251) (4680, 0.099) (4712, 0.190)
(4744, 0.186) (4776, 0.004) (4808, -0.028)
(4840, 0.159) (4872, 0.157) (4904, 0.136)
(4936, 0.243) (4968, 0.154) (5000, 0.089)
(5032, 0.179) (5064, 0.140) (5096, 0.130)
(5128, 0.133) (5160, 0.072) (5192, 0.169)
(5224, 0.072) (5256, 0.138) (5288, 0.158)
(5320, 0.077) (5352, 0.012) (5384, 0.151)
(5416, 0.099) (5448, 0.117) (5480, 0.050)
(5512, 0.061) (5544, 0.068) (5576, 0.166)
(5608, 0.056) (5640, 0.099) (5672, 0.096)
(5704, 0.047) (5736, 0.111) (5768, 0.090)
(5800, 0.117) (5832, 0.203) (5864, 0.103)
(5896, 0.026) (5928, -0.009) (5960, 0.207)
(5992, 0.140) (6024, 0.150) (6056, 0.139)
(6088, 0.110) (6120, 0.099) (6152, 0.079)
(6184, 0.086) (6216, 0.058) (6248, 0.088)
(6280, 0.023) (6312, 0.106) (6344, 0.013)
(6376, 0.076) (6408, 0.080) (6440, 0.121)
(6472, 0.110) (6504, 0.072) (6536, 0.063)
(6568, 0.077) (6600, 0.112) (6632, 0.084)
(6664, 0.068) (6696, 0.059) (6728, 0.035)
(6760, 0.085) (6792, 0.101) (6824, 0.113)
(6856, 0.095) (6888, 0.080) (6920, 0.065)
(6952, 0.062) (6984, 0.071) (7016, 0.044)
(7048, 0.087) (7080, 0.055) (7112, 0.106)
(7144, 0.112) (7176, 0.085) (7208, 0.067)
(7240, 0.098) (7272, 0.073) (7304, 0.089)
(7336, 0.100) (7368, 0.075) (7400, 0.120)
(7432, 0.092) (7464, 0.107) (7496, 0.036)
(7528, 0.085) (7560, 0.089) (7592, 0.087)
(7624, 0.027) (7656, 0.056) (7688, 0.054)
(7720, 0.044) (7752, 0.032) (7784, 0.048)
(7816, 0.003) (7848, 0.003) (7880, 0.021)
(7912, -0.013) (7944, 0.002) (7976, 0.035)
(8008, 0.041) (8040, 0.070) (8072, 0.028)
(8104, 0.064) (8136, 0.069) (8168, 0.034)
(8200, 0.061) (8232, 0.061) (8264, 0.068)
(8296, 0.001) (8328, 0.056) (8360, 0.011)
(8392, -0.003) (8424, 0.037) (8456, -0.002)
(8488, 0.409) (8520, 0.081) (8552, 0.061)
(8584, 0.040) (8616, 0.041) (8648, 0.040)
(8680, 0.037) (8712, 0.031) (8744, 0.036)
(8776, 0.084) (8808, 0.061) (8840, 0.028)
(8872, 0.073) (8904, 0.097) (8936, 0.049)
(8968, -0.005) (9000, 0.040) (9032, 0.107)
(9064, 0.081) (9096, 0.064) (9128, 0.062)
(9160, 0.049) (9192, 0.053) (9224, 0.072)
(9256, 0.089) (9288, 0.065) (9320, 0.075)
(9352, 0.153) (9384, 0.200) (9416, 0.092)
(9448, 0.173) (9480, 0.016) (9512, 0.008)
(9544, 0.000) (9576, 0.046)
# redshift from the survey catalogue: 1.276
